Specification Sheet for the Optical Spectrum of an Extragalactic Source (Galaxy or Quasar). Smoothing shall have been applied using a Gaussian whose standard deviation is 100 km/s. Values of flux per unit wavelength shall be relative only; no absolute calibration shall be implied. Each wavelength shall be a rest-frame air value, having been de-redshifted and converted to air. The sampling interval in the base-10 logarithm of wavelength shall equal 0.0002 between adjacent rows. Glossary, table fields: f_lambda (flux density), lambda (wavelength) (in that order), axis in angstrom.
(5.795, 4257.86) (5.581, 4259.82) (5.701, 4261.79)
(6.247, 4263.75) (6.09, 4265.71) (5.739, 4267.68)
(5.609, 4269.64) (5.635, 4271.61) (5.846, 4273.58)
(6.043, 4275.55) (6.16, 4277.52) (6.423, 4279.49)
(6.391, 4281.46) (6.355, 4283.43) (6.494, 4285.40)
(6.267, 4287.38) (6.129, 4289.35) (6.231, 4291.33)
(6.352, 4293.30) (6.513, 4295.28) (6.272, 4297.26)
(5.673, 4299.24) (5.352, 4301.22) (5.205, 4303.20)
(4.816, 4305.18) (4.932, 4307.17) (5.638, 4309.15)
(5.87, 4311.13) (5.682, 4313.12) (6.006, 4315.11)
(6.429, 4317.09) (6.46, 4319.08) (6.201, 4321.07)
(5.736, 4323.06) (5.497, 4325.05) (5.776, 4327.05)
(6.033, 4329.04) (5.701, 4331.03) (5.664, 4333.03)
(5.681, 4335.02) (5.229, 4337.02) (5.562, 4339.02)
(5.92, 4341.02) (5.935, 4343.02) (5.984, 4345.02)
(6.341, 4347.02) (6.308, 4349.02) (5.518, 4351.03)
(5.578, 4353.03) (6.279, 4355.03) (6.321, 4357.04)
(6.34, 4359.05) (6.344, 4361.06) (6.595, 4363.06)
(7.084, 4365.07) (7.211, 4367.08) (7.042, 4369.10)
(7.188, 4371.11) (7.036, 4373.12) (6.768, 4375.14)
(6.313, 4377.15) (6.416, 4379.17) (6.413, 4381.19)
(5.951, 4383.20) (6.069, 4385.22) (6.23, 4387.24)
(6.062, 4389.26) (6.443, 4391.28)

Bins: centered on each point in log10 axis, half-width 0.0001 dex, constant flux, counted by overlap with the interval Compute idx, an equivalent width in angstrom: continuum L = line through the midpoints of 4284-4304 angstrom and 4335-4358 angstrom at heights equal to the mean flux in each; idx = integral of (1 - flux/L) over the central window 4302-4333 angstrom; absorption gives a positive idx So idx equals 1.34 angstrom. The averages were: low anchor 6.06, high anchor 5.9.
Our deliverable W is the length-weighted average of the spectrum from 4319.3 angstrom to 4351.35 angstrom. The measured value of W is 5.84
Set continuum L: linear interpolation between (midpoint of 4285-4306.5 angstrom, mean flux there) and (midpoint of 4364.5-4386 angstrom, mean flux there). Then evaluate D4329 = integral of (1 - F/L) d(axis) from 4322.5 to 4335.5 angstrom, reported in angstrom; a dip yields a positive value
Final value 1.0 angstrom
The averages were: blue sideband 5.9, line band 5.73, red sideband 6.68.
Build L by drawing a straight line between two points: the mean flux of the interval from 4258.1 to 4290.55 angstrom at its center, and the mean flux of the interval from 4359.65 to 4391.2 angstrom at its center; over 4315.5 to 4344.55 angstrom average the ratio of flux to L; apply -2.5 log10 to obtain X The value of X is 0.09 mag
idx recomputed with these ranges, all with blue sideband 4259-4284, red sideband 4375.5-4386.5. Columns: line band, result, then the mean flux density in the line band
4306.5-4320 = 0.5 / 5.88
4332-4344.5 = 1.0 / 5.67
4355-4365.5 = -0.5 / 6.48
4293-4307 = 0.9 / 5.66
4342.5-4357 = 0.4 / 6.02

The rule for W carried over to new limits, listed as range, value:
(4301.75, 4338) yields 5.69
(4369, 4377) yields 6.93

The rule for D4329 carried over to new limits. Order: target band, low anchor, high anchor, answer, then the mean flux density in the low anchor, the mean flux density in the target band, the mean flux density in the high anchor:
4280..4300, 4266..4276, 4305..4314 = -2.39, 5.78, 6.28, 5.43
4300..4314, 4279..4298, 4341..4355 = 1.95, 6.34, 5.36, 5.97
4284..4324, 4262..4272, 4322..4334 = -0.90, 5.87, 5.92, 5.74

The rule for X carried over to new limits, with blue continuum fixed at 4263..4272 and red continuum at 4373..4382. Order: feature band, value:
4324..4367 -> 0.06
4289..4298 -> -0.05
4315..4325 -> 0.01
